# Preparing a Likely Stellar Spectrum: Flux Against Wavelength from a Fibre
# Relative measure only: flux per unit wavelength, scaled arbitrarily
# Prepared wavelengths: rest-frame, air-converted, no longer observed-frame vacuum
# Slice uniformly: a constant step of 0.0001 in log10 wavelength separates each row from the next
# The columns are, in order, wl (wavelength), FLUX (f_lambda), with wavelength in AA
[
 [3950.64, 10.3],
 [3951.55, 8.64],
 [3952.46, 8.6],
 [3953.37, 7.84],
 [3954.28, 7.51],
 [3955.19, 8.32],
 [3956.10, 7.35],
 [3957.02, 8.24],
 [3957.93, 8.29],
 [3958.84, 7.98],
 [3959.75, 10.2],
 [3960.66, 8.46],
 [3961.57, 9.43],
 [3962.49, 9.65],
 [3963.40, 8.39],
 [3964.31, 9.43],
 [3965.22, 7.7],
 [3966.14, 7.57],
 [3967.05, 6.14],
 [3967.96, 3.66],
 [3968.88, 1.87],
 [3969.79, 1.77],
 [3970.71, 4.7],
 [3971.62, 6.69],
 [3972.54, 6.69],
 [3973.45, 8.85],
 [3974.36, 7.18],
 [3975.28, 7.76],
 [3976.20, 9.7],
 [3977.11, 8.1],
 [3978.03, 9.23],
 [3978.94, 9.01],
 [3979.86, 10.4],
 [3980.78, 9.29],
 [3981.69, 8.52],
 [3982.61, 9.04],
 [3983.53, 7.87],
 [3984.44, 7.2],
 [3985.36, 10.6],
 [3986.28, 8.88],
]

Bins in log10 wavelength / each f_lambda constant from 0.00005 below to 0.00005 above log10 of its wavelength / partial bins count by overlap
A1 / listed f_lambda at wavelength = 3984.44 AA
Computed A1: 7.2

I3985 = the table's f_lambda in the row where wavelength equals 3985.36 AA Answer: 10.6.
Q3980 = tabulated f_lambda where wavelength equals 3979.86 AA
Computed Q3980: 10.4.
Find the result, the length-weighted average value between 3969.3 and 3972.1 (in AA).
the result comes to 4.36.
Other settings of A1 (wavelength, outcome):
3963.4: 8.39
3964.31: 9.43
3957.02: 8.24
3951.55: 8.64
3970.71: 4.7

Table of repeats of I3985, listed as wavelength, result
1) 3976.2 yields 9.7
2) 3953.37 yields 7.84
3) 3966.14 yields 7.57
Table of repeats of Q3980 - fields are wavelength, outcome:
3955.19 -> 8.32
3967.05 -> 6.14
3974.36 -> 7.18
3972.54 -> 6.69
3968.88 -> 1.87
